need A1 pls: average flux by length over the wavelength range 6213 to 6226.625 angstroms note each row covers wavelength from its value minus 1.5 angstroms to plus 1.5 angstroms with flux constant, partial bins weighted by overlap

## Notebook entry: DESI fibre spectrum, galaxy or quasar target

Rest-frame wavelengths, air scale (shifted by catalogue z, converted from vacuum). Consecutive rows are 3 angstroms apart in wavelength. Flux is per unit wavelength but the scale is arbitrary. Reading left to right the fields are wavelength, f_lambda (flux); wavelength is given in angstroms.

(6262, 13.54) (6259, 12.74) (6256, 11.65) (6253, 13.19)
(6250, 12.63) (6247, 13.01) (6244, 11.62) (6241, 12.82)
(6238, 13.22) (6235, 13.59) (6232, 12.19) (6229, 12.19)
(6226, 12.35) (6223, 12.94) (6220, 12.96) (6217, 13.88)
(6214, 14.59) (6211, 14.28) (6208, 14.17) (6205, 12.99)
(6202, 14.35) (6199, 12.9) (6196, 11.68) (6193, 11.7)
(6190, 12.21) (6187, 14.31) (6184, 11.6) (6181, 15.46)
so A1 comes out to 13.4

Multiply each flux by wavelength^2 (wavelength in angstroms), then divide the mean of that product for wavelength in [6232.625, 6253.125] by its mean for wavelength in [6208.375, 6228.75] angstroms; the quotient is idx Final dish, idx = 0.96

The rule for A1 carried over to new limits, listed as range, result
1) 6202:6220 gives 13.9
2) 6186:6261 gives 13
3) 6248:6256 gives 12.7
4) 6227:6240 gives 12.8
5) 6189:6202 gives 12.4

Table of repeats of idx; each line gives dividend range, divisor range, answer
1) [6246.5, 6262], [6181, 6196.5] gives 1.03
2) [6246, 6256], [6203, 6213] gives 0.93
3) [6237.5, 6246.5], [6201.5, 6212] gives 0.91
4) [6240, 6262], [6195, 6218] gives 0.94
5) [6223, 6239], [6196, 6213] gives 0.94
